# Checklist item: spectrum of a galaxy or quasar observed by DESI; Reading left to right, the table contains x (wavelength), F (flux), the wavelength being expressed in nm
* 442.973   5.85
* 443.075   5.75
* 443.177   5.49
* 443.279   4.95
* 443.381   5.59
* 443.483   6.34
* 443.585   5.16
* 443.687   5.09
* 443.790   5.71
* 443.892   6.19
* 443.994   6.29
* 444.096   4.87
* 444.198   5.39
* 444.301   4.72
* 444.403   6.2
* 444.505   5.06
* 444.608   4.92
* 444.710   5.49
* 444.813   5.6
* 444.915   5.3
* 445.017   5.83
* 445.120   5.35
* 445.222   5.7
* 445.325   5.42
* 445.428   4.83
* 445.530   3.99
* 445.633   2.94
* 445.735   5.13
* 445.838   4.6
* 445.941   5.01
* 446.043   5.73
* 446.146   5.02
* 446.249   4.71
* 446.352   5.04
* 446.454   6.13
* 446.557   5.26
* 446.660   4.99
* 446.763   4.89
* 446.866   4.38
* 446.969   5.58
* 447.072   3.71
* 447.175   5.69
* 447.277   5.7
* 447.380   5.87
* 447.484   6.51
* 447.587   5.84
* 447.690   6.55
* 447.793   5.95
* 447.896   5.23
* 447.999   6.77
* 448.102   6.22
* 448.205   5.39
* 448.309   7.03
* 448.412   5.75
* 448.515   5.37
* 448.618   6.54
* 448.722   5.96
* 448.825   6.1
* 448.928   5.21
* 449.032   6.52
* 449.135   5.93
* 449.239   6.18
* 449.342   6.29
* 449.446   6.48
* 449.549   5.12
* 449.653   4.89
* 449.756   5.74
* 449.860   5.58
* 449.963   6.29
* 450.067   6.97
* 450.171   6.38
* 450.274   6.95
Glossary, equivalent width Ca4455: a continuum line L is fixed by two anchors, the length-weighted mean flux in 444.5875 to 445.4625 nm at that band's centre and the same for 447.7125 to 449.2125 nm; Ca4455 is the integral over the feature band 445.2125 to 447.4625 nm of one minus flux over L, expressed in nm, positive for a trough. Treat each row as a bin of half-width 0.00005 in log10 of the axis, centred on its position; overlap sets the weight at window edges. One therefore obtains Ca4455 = 0.25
